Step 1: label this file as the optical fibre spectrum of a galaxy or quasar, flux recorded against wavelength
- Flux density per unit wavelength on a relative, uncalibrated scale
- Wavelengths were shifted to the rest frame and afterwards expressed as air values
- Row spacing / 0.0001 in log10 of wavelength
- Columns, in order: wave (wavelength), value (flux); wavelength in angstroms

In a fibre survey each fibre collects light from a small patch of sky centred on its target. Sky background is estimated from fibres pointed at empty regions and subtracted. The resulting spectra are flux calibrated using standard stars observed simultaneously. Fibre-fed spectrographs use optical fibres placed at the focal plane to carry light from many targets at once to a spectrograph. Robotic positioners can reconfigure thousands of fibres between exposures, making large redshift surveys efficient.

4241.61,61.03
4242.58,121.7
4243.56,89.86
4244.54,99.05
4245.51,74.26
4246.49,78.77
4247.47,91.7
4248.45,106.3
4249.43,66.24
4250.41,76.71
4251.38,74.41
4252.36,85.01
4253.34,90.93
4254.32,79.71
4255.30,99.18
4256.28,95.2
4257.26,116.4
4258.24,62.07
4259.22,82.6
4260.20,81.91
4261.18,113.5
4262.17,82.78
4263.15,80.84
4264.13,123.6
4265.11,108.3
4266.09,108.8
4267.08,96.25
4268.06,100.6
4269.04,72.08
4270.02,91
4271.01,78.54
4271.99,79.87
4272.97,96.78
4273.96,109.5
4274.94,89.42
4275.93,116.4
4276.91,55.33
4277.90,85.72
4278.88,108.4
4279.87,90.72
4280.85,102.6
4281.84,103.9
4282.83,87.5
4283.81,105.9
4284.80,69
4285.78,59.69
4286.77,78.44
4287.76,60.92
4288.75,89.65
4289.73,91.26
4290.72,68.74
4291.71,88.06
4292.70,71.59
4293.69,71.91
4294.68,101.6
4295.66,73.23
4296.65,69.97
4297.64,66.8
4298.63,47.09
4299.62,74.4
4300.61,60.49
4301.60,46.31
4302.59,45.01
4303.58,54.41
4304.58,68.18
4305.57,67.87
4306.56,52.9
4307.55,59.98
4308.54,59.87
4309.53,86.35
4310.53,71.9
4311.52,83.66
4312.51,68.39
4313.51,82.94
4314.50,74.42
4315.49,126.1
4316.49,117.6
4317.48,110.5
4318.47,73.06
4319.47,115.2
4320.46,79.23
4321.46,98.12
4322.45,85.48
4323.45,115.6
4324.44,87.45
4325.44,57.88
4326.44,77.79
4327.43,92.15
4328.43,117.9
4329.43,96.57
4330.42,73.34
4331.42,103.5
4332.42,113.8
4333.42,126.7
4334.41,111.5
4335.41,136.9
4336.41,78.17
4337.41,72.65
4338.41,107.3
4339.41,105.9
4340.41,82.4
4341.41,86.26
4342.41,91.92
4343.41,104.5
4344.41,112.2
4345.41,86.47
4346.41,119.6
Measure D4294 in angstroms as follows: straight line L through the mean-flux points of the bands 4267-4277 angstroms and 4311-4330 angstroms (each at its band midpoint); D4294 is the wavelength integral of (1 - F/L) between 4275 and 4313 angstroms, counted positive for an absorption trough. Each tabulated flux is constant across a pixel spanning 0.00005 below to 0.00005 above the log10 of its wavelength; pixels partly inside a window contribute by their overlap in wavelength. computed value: 6.7 angstroms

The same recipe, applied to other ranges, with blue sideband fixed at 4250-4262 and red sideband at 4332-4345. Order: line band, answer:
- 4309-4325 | 1.0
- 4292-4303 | 3.3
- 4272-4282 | -0.3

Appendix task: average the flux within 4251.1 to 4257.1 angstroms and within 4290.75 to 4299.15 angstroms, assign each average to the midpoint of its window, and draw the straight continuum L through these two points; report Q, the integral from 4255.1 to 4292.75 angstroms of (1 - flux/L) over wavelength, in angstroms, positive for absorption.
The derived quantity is -3.8 angstroms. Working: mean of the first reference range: 89.4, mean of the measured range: 89.9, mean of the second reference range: 73.5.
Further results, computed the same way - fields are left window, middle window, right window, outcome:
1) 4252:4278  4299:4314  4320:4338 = 4.63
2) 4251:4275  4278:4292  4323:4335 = 1.20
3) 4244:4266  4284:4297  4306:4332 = 1.65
